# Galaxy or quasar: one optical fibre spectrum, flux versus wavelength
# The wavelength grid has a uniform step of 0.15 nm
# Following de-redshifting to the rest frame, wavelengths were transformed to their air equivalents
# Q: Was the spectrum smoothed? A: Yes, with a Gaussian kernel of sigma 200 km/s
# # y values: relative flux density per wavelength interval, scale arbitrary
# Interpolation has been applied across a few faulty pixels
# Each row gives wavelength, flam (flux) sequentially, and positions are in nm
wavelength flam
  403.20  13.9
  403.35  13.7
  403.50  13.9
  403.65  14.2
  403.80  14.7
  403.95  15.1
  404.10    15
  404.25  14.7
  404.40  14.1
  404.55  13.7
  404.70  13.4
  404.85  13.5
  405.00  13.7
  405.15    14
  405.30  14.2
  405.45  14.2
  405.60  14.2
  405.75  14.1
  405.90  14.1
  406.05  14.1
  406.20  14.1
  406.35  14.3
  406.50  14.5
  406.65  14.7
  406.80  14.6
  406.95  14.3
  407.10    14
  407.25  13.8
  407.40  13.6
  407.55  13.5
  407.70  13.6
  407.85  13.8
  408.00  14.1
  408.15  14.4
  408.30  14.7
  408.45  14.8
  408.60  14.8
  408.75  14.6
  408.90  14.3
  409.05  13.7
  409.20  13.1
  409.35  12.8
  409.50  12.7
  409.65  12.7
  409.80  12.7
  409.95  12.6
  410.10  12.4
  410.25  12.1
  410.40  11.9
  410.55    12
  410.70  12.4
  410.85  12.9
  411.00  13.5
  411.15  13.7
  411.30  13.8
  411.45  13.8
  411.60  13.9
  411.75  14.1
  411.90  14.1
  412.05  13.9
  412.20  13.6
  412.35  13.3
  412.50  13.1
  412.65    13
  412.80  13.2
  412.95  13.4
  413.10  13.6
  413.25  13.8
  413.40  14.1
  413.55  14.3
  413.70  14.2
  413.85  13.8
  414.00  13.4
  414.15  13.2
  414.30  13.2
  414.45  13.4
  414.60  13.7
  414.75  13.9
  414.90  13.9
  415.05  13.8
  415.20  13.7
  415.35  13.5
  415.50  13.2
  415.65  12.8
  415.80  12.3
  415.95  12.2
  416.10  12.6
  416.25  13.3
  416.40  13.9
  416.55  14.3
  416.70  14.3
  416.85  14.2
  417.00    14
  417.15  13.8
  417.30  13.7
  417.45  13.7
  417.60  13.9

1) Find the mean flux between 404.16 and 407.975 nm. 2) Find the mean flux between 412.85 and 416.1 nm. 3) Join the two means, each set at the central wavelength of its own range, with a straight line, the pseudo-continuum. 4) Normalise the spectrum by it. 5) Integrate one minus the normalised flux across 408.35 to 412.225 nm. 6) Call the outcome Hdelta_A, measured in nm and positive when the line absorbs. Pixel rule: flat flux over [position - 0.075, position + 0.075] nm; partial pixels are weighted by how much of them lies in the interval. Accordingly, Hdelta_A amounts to 0.114 nm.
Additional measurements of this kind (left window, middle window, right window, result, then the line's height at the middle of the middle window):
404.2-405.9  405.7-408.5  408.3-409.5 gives -0.04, 14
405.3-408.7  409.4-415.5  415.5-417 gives 0.15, 13.7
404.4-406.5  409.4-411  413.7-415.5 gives 0.15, 13.8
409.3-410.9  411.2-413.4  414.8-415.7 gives -0.12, 12.9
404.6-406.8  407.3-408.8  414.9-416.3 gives -0.04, 13.9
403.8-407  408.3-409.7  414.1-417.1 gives 0.02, 14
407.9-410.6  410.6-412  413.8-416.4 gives -0.02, 13.3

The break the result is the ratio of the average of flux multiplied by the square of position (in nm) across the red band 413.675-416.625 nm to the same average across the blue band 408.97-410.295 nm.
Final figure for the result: 1.1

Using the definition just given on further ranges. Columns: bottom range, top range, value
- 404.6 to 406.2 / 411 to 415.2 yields 1.02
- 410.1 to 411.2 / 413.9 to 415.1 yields 1.10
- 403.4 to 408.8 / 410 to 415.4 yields 0.98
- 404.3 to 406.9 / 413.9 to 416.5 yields 0.99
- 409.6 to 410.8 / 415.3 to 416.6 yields 1.09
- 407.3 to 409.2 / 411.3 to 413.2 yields 0.98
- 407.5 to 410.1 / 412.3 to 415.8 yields 1.02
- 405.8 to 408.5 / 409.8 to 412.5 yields 0.95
